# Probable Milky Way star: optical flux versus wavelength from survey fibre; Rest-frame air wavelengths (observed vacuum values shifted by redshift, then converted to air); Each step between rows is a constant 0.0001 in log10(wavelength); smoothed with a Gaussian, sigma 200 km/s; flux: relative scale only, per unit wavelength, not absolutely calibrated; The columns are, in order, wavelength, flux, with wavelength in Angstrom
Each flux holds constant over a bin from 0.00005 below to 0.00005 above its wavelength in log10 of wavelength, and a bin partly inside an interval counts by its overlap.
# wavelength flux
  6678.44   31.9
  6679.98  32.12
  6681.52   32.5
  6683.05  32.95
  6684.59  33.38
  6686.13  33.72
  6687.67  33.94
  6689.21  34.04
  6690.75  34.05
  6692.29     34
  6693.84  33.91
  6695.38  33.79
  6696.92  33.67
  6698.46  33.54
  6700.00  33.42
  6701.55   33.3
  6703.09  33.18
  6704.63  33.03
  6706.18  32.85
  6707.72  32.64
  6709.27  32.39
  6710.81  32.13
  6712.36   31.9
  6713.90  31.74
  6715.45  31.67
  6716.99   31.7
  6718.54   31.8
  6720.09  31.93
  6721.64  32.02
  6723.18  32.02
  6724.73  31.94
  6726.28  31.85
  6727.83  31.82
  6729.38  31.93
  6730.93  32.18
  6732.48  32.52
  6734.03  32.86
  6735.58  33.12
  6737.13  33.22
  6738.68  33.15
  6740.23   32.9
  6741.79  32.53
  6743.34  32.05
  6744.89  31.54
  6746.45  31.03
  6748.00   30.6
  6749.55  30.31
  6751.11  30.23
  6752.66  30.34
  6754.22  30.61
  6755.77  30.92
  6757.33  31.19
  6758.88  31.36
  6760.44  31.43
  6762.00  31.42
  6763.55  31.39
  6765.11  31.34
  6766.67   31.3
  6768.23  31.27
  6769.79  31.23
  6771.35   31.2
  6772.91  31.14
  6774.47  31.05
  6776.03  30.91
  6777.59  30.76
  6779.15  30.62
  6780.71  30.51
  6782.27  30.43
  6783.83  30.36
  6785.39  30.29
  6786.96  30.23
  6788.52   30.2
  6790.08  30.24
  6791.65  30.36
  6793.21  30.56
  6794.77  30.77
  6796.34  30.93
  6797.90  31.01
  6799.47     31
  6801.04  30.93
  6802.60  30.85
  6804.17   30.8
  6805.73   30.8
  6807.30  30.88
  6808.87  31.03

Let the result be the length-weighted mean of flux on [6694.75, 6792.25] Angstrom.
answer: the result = 31.7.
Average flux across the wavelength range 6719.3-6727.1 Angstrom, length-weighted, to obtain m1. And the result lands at 31.9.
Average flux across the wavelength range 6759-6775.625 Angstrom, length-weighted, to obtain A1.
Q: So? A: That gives 31.3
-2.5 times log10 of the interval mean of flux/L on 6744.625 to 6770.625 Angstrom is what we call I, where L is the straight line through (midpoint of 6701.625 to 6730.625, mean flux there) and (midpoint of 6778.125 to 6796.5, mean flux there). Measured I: 0.01 mag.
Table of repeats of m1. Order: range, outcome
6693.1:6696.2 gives 33.9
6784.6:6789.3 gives 30.2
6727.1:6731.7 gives 32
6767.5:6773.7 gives 31.2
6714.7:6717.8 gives 31.7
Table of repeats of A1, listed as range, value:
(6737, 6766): 31.4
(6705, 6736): 32.1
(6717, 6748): 32.2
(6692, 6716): 32.9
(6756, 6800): 30.9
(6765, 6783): 31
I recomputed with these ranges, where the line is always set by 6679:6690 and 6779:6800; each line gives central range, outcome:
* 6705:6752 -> 0.00 mag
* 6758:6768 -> -0.01 mag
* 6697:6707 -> -0.02 mag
